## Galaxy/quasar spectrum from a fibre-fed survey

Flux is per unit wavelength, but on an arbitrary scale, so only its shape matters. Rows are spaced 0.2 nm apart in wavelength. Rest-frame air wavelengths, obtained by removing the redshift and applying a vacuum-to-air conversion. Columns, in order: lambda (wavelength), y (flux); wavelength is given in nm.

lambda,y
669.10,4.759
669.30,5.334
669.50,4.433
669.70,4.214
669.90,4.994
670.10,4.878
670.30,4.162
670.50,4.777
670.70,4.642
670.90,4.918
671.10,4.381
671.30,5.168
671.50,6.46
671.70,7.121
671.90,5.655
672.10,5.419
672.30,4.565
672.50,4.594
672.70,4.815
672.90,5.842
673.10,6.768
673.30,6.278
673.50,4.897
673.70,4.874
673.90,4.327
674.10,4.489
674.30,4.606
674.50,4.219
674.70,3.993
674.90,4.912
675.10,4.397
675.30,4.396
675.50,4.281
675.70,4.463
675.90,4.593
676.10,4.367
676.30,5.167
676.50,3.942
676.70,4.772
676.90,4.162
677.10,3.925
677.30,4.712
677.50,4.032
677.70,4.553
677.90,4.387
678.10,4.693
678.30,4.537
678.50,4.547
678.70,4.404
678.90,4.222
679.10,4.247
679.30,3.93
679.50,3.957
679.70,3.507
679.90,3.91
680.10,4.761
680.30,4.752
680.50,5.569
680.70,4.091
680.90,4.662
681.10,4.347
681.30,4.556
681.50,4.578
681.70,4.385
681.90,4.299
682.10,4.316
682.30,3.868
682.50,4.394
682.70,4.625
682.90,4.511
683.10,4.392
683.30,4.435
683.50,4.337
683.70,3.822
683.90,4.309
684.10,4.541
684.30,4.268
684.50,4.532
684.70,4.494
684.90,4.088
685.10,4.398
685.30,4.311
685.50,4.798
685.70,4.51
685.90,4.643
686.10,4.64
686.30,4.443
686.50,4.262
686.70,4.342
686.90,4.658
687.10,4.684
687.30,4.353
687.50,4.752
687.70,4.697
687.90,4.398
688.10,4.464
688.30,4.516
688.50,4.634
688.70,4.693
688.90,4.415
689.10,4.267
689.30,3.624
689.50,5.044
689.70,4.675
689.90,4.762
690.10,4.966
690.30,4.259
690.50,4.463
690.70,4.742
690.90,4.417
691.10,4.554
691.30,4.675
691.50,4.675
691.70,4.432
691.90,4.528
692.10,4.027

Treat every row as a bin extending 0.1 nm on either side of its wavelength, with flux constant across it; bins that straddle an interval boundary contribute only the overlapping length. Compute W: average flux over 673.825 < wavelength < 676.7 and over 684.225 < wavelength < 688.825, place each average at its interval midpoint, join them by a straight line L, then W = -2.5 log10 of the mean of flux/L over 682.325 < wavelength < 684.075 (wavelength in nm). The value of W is 0.04 mag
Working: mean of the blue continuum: 4.45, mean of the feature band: 4.34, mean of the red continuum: 4.5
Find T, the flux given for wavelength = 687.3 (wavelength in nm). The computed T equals 4.353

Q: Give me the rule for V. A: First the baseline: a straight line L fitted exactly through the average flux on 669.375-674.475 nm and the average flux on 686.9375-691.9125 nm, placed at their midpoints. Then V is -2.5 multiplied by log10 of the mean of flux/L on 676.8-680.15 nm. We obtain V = 0.15 mag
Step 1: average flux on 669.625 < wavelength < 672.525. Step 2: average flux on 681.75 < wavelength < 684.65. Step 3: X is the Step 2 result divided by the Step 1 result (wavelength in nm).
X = 0.9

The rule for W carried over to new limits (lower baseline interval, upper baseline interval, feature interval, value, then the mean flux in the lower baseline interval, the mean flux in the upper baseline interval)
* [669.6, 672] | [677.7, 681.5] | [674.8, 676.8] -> 0.042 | 5.11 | 4.4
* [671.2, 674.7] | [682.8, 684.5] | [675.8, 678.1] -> 0.113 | 5.26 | 4.34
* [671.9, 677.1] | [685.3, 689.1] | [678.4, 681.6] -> 0.069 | 4.77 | 4.54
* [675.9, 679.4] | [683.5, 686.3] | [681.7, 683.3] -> 0.013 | 4.39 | 4.41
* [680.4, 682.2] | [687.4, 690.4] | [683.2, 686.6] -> 0.033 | 4.53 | 4.54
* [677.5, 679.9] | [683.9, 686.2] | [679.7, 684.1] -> -0.012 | 4.25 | 4.47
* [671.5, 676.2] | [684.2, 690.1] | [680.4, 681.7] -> 0.025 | 4.98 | 4.5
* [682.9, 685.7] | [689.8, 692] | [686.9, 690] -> -0.007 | 4.37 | 4.59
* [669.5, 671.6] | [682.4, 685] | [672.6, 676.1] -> -0.026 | 4.84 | 4.37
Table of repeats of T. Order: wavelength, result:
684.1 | 4.541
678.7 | 4.404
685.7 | 4.51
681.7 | 4.385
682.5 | 4.394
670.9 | 4.918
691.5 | 4.675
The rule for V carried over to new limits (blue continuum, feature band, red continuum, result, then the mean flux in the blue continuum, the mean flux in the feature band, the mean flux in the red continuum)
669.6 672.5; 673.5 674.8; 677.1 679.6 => 0.07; 5.08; 4.45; 4.33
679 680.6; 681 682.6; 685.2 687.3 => 0.01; 4.33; 4.34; 4.52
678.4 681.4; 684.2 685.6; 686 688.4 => 0.01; 4.36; 4.41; 4.52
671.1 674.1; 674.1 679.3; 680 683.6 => 0.14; 5.41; 4.41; 4.49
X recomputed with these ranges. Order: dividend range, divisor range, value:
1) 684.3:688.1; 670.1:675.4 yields 0.89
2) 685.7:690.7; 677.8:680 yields 1.08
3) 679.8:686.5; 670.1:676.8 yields 0.90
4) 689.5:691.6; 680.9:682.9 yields 1.06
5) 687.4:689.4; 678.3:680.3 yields 1.06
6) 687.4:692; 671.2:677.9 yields 0.94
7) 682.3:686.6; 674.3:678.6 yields 0.99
